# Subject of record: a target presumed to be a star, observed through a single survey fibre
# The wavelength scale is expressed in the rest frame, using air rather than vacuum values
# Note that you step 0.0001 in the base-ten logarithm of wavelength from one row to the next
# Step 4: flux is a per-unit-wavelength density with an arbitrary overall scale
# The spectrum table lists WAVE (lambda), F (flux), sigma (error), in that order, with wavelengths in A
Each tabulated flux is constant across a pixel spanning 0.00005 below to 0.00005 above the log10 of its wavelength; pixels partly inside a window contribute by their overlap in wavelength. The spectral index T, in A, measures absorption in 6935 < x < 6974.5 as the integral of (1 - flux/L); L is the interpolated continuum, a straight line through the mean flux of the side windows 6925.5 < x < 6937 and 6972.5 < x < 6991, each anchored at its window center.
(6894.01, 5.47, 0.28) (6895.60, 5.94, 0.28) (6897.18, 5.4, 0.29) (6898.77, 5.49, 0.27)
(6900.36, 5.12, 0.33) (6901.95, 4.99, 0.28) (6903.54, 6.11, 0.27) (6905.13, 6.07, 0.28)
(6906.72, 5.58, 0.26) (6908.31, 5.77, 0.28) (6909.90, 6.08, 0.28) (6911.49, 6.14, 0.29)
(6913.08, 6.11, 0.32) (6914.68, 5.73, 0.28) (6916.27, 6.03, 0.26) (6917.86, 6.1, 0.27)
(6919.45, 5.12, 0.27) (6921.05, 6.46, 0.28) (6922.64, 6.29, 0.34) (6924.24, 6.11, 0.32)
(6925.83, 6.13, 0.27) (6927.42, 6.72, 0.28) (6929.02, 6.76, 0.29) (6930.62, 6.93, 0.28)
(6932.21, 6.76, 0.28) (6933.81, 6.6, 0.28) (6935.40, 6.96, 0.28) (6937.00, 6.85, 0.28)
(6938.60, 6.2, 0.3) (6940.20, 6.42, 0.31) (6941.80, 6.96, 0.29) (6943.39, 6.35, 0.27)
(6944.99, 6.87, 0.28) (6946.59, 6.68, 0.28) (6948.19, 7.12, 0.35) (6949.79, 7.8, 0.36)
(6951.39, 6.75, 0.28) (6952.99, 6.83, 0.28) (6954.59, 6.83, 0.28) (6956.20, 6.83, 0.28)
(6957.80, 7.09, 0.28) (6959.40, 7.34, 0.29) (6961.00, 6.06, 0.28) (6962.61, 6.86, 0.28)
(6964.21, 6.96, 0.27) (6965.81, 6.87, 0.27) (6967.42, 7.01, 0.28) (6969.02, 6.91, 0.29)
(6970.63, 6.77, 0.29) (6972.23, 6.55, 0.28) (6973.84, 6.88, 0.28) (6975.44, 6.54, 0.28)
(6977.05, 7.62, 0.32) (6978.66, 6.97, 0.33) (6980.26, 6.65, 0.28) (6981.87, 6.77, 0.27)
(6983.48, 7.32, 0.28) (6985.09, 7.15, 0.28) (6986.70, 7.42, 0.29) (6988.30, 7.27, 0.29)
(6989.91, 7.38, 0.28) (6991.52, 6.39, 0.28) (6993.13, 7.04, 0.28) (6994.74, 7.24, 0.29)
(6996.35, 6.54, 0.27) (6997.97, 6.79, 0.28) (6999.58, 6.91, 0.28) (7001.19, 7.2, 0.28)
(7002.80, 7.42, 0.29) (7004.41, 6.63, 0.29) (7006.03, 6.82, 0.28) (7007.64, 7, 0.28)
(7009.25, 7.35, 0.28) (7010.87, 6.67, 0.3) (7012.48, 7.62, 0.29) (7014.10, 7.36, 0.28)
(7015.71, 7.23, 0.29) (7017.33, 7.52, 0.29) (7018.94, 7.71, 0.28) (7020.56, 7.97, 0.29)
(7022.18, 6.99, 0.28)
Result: 0.3 A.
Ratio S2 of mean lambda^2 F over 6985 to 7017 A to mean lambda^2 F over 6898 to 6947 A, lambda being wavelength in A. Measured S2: 1.17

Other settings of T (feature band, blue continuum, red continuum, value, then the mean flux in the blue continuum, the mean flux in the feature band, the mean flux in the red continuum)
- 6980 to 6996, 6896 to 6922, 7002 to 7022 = -0.3 A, 5.78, 7.06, 7.26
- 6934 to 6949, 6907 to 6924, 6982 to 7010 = -0.9 A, 5.97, 6.71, 7.04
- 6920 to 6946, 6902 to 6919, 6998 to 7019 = -1.6 A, 5.91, 6.57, 7.16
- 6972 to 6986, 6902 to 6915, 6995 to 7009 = -0.6 A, 5.9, 6.96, 6.94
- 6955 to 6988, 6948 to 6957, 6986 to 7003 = 0.4 A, 7.02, 6.93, 7.04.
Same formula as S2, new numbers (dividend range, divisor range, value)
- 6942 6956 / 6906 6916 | 1.18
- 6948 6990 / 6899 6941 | 1.15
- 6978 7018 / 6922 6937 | 1.09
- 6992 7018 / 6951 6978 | 1.04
